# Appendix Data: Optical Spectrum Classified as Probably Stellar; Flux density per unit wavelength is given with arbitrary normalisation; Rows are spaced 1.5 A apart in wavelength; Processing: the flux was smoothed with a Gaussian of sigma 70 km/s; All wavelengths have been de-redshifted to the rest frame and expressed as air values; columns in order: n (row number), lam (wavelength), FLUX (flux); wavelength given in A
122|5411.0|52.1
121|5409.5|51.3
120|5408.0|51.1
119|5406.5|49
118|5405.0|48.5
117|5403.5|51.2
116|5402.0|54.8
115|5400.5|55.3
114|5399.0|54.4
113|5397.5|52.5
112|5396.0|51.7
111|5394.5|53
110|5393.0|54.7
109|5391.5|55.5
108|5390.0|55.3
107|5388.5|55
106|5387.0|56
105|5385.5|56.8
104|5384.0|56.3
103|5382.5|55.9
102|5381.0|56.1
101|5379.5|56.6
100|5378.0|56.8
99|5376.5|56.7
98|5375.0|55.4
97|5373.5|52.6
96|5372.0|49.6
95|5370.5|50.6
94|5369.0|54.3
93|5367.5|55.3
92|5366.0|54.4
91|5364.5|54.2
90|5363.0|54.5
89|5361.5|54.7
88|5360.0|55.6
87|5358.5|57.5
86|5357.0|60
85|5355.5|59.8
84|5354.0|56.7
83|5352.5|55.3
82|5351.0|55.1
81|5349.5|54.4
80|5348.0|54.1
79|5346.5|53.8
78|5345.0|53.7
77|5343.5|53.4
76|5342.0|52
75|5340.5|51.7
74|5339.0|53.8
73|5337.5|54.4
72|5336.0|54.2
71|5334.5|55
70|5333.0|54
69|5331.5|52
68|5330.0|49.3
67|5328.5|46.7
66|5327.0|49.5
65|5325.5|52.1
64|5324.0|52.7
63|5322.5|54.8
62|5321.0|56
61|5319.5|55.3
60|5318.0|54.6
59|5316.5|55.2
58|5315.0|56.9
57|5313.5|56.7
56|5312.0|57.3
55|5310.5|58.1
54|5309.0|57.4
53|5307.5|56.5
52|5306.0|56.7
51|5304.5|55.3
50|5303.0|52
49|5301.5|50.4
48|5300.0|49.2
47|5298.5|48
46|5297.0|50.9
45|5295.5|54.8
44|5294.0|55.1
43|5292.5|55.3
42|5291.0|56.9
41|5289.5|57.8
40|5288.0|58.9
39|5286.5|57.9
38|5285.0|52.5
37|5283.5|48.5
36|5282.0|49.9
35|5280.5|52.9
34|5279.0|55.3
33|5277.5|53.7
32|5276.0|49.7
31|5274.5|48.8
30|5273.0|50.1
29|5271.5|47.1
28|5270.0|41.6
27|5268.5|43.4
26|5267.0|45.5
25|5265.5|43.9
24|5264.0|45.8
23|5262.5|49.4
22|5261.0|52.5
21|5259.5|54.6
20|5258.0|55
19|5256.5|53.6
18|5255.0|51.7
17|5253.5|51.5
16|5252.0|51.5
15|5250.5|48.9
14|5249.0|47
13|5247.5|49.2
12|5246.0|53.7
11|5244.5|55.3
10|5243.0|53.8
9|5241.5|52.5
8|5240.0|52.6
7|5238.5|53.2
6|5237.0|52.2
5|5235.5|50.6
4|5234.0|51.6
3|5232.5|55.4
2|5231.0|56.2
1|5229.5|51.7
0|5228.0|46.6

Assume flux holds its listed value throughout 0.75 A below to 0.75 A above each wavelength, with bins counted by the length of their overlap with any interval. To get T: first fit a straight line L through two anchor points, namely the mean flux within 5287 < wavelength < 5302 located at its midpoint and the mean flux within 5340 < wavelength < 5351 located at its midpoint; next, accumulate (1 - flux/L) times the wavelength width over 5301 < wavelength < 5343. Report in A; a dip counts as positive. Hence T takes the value -0.3 A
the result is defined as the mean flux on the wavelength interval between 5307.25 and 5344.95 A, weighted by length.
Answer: 53.9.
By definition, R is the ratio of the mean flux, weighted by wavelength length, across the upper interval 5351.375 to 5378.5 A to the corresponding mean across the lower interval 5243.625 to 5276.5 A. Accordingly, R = 1.11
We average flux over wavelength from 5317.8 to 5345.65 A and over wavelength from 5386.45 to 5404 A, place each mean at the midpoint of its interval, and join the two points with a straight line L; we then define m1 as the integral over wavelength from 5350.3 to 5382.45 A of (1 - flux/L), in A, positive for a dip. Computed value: -1.1 A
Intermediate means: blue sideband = 52.9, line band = 55.3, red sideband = 54.1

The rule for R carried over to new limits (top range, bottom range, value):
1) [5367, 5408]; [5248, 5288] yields 1.07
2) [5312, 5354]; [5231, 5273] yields 1.06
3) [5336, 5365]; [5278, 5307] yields 1.03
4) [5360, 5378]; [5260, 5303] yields 1.06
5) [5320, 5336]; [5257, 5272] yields 1.09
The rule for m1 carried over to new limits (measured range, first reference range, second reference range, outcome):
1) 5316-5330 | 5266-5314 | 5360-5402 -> 0.1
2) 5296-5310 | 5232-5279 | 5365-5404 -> -0.3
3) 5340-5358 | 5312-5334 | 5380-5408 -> -0.5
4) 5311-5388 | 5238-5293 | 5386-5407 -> -2.7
